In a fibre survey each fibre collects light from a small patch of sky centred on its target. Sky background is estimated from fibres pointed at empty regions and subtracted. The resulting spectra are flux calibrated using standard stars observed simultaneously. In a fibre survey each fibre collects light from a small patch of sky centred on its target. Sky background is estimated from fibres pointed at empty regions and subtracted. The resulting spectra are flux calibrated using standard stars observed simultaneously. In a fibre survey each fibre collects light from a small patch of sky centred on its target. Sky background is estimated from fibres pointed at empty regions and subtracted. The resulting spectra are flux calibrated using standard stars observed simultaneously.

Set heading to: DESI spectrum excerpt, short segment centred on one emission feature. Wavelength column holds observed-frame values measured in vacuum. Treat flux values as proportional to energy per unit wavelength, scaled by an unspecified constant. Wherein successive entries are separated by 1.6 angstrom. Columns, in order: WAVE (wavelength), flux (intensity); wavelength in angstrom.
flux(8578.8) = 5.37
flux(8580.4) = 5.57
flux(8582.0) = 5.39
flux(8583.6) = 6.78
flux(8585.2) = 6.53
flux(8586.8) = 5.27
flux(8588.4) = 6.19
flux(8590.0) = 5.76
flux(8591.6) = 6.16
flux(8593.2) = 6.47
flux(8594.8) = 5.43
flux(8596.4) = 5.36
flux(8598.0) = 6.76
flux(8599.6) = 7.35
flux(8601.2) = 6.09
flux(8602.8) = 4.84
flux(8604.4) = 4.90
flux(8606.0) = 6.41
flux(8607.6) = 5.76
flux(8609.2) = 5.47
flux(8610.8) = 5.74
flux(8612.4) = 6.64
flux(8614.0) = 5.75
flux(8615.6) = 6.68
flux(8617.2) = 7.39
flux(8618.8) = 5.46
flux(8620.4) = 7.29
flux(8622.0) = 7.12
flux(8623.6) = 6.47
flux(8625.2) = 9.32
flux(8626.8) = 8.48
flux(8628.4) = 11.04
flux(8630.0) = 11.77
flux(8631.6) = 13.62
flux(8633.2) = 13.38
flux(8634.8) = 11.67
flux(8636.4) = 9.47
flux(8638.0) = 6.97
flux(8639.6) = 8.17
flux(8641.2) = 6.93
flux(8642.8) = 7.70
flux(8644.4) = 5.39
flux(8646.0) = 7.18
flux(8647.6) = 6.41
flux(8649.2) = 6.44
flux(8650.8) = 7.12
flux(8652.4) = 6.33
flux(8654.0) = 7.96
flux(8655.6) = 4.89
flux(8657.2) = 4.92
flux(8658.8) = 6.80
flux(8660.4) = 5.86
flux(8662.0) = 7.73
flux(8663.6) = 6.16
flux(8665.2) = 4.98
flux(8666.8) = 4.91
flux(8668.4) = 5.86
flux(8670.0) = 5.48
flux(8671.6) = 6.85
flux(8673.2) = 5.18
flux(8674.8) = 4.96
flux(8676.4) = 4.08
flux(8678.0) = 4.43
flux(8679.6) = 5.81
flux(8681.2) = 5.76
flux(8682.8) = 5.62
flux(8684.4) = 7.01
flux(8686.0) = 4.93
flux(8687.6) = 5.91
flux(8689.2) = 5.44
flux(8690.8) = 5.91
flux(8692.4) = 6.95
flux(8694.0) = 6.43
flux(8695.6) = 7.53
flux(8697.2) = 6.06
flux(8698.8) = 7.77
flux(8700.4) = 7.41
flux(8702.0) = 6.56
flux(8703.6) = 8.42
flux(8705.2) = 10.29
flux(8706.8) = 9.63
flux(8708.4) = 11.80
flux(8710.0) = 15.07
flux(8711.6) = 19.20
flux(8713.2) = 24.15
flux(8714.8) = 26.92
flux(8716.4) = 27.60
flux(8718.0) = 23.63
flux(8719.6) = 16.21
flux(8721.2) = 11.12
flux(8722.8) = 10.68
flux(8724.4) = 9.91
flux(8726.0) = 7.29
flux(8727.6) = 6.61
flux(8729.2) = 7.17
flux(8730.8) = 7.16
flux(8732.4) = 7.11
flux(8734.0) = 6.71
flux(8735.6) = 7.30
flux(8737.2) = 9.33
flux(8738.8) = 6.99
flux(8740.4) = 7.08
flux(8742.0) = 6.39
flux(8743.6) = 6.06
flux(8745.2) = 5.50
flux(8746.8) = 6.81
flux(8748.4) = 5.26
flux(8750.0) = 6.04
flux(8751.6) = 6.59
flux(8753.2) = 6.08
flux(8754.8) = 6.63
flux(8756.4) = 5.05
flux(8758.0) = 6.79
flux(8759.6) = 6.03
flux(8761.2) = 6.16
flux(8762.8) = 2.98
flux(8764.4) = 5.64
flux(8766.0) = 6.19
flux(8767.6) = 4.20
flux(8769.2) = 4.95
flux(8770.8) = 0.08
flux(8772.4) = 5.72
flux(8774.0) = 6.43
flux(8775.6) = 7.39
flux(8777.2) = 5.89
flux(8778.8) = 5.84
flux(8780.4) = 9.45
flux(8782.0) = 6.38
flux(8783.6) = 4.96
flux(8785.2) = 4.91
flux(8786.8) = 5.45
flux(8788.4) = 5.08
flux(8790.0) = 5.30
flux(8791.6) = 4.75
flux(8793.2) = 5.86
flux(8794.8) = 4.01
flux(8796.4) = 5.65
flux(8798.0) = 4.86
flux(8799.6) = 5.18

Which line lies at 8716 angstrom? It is [O III] 5007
